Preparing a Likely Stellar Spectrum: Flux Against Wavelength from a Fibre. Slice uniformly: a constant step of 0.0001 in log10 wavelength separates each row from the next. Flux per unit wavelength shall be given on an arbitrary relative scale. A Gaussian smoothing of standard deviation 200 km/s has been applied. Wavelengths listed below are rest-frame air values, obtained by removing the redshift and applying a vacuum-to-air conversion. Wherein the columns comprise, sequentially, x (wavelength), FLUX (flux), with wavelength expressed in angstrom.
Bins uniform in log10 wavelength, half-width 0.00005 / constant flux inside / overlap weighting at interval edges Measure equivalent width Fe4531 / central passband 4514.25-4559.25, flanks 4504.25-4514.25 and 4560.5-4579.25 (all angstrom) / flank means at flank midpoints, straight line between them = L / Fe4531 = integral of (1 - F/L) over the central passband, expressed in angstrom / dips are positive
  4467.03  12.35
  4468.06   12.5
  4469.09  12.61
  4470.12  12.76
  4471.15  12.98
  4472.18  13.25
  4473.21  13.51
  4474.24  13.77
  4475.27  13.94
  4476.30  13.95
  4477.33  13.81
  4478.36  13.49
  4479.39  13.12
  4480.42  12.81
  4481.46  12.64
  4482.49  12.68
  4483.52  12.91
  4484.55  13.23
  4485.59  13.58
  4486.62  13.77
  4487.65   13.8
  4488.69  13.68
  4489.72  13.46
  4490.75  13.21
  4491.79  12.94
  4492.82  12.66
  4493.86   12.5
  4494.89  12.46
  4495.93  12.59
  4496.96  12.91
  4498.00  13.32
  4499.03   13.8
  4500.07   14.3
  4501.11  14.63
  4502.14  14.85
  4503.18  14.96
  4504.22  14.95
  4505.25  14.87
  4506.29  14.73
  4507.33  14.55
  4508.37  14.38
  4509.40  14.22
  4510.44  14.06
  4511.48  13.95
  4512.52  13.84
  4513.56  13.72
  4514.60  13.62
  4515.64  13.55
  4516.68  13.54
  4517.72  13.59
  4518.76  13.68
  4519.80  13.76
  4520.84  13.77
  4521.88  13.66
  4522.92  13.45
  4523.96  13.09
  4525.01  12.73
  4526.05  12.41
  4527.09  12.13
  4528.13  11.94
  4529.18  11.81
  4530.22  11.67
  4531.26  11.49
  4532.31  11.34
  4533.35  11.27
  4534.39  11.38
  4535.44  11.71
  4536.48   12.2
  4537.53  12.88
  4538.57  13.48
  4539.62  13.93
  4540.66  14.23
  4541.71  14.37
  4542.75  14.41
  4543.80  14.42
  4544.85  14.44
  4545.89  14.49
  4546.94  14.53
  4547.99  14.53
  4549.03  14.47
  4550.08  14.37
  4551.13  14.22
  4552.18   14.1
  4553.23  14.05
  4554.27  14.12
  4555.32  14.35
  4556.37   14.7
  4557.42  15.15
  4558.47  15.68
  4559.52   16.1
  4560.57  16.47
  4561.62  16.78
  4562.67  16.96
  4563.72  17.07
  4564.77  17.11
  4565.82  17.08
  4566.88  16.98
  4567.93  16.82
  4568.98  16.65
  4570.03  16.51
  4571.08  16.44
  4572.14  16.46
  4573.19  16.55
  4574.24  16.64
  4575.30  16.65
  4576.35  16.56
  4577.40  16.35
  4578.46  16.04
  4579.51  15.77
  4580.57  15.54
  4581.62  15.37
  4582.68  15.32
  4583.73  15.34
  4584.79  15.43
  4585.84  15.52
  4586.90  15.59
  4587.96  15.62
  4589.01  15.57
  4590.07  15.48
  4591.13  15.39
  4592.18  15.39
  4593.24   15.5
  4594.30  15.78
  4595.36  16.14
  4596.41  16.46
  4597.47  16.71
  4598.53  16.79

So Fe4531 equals 5.6 angstrom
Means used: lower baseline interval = 14.3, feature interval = 13.5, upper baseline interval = 16.7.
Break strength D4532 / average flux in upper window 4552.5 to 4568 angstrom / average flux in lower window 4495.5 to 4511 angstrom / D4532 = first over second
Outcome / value 1.12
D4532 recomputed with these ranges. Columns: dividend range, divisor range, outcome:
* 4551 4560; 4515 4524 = 1.08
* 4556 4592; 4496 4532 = 1.19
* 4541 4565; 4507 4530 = 1.12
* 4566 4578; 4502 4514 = 1.15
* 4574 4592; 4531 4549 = 1.18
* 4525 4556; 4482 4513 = 0.97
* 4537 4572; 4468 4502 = 1.15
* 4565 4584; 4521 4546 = 1.27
